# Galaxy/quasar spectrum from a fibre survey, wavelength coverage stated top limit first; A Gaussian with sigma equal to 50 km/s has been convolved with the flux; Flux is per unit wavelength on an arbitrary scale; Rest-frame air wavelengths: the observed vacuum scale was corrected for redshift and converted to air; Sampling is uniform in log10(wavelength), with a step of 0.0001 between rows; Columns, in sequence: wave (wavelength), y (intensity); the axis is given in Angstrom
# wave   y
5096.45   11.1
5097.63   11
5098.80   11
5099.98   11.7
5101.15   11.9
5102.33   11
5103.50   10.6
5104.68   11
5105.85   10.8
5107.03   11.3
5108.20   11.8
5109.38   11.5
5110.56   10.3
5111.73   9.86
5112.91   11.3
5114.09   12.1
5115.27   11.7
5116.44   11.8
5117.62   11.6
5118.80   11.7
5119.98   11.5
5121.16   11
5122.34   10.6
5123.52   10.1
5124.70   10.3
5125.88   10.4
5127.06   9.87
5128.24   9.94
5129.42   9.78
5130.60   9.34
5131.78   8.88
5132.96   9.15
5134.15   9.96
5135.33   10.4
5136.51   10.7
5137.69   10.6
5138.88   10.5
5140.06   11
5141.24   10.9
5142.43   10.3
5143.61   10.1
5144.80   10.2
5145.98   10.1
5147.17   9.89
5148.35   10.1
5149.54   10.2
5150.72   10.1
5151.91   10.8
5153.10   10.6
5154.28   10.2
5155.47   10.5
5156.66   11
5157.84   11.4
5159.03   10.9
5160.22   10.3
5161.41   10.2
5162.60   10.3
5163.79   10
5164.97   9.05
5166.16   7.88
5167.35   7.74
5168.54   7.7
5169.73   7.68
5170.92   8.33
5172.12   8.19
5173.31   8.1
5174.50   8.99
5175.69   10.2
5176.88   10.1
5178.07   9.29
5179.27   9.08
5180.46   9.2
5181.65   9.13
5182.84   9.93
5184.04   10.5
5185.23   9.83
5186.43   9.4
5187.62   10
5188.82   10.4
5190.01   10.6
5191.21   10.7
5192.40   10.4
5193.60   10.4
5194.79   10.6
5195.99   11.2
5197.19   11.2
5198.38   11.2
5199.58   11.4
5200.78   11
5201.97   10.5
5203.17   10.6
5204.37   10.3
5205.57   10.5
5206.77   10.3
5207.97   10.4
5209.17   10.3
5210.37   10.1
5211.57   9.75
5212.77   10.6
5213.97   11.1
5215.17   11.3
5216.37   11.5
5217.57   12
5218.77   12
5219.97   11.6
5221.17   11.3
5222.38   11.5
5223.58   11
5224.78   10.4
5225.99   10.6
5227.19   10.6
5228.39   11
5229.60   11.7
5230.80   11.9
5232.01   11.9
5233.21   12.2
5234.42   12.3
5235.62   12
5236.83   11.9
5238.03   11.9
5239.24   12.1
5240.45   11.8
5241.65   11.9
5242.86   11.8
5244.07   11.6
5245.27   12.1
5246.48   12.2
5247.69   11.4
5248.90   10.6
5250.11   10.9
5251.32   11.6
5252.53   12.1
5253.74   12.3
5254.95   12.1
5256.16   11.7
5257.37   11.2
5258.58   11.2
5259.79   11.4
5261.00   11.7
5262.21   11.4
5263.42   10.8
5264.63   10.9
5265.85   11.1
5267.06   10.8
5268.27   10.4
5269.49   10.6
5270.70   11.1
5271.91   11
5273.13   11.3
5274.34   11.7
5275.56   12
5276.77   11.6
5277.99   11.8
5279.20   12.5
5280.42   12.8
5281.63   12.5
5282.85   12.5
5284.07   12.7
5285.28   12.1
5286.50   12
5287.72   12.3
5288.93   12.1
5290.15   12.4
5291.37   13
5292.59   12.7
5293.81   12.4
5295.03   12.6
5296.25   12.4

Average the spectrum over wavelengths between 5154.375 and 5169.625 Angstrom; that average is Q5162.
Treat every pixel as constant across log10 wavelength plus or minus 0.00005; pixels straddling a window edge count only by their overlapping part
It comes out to 9.7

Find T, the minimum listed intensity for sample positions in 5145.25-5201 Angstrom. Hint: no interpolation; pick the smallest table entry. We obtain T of 7.68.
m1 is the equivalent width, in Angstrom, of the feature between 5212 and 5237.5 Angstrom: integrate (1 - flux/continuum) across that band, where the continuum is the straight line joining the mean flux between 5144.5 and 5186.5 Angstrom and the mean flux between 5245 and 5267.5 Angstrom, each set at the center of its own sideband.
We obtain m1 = -1.47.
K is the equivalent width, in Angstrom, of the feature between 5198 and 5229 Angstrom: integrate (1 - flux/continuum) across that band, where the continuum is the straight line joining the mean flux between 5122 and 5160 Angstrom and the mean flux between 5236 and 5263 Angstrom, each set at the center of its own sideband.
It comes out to 0.9 Angstrom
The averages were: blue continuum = 10.3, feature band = 10.9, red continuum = 11.7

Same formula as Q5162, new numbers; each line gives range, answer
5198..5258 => 11.3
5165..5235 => 10.3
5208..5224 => 11.1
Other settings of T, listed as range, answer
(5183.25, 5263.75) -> 9.4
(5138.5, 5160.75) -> 9.89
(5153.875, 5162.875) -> 10.2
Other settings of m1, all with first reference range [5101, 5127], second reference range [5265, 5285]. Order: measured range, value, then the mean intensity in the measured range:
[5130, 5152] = 2.0 Angstrom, 10.2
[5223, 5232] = 0.3 Angstrom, 11.1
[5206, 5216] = 0.8 Angstrom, 10.5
